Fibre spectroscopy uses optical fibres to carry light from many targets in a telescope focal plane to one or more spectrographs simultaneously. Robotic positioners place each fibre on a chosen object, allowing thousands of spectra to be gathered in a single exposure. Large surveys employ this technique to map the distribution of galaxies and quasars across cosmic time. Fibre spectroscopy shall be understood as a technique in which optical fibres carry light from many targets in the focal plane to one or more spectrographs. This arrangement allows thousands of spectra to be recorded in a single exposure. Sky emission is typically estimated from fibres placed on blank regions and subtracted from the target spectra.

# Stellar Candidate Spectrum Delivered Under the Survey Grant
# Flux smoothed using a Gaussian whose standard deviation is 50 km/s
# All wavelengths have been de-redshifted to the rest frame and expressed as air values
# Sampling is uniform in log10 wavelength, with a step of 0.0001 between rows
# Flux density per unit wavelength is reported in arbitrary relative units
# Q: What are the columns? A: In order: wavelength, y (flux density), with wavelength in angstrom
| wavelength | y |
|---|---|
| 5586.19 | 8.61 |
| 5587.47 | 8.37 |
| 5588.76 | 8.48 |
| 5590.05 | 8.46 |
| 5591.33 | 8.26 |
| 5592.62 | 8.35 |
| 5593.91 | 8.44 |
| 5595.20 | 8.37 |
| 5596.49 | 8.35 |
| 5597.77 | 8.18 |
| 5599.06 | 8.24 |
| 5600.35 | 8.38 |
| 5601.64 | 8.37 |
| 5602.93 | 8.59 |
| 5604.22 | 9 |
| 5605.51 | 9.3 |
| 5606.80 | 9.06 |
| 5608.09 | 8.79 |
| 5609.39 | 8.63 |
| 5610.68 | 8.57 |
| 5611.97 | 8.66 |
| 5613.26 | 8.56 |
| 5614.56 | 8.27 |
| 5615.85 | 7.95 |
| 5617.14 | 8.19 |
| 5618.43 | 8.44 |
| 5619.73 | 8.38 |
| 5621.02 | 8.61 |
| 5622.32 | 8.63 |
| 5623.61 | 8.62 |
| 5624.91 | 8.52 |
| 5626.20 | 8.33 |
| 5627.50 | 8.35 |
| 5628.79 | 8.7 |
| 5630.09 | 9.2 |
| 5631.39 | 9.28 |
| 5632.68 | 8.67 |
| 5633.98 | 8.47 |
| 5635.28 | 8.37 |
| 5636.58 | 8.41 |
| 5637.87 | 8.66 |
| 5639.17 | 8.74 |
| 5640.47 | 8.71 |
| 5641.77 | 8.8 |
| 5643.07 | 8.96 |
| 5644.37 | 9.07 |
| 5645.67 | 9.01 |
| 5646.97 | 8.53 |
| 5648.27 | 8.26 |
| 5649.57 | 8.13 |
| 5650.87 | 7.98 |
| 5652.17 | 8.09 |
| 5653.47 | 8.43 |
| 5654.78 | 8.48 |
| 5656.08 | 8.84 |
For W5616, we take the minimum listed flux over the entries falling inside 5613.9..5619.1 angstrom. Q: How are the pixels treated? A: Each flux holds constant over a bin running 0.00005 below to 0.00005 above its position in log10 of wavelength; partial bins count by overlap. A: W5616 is 7.95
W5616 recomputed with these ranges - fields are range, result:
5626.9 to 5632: 8.35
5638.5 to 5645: 8.71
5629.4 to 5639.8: 8.37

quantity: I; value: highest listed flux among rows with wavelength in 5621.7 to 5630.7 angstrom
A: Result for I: 9.2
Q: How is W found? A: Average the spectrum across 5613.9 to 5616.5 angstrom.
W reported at 8.11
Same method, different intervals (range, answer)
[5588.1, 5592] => 8.4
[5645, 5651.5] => 8.39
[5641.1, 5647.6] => 8.87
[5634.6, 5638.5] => 8.49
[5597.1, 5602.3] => 8.3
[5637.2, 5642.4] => 8.73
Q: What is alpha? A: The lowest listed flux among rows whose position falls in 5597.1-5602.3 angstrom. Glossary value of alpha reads 8.18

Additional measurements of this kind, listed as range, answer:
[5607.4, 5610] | 8.63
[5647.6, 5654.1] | 7.98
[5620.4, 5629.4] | 8.33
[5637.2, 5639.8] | 8.66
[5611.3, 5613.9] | 8.56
